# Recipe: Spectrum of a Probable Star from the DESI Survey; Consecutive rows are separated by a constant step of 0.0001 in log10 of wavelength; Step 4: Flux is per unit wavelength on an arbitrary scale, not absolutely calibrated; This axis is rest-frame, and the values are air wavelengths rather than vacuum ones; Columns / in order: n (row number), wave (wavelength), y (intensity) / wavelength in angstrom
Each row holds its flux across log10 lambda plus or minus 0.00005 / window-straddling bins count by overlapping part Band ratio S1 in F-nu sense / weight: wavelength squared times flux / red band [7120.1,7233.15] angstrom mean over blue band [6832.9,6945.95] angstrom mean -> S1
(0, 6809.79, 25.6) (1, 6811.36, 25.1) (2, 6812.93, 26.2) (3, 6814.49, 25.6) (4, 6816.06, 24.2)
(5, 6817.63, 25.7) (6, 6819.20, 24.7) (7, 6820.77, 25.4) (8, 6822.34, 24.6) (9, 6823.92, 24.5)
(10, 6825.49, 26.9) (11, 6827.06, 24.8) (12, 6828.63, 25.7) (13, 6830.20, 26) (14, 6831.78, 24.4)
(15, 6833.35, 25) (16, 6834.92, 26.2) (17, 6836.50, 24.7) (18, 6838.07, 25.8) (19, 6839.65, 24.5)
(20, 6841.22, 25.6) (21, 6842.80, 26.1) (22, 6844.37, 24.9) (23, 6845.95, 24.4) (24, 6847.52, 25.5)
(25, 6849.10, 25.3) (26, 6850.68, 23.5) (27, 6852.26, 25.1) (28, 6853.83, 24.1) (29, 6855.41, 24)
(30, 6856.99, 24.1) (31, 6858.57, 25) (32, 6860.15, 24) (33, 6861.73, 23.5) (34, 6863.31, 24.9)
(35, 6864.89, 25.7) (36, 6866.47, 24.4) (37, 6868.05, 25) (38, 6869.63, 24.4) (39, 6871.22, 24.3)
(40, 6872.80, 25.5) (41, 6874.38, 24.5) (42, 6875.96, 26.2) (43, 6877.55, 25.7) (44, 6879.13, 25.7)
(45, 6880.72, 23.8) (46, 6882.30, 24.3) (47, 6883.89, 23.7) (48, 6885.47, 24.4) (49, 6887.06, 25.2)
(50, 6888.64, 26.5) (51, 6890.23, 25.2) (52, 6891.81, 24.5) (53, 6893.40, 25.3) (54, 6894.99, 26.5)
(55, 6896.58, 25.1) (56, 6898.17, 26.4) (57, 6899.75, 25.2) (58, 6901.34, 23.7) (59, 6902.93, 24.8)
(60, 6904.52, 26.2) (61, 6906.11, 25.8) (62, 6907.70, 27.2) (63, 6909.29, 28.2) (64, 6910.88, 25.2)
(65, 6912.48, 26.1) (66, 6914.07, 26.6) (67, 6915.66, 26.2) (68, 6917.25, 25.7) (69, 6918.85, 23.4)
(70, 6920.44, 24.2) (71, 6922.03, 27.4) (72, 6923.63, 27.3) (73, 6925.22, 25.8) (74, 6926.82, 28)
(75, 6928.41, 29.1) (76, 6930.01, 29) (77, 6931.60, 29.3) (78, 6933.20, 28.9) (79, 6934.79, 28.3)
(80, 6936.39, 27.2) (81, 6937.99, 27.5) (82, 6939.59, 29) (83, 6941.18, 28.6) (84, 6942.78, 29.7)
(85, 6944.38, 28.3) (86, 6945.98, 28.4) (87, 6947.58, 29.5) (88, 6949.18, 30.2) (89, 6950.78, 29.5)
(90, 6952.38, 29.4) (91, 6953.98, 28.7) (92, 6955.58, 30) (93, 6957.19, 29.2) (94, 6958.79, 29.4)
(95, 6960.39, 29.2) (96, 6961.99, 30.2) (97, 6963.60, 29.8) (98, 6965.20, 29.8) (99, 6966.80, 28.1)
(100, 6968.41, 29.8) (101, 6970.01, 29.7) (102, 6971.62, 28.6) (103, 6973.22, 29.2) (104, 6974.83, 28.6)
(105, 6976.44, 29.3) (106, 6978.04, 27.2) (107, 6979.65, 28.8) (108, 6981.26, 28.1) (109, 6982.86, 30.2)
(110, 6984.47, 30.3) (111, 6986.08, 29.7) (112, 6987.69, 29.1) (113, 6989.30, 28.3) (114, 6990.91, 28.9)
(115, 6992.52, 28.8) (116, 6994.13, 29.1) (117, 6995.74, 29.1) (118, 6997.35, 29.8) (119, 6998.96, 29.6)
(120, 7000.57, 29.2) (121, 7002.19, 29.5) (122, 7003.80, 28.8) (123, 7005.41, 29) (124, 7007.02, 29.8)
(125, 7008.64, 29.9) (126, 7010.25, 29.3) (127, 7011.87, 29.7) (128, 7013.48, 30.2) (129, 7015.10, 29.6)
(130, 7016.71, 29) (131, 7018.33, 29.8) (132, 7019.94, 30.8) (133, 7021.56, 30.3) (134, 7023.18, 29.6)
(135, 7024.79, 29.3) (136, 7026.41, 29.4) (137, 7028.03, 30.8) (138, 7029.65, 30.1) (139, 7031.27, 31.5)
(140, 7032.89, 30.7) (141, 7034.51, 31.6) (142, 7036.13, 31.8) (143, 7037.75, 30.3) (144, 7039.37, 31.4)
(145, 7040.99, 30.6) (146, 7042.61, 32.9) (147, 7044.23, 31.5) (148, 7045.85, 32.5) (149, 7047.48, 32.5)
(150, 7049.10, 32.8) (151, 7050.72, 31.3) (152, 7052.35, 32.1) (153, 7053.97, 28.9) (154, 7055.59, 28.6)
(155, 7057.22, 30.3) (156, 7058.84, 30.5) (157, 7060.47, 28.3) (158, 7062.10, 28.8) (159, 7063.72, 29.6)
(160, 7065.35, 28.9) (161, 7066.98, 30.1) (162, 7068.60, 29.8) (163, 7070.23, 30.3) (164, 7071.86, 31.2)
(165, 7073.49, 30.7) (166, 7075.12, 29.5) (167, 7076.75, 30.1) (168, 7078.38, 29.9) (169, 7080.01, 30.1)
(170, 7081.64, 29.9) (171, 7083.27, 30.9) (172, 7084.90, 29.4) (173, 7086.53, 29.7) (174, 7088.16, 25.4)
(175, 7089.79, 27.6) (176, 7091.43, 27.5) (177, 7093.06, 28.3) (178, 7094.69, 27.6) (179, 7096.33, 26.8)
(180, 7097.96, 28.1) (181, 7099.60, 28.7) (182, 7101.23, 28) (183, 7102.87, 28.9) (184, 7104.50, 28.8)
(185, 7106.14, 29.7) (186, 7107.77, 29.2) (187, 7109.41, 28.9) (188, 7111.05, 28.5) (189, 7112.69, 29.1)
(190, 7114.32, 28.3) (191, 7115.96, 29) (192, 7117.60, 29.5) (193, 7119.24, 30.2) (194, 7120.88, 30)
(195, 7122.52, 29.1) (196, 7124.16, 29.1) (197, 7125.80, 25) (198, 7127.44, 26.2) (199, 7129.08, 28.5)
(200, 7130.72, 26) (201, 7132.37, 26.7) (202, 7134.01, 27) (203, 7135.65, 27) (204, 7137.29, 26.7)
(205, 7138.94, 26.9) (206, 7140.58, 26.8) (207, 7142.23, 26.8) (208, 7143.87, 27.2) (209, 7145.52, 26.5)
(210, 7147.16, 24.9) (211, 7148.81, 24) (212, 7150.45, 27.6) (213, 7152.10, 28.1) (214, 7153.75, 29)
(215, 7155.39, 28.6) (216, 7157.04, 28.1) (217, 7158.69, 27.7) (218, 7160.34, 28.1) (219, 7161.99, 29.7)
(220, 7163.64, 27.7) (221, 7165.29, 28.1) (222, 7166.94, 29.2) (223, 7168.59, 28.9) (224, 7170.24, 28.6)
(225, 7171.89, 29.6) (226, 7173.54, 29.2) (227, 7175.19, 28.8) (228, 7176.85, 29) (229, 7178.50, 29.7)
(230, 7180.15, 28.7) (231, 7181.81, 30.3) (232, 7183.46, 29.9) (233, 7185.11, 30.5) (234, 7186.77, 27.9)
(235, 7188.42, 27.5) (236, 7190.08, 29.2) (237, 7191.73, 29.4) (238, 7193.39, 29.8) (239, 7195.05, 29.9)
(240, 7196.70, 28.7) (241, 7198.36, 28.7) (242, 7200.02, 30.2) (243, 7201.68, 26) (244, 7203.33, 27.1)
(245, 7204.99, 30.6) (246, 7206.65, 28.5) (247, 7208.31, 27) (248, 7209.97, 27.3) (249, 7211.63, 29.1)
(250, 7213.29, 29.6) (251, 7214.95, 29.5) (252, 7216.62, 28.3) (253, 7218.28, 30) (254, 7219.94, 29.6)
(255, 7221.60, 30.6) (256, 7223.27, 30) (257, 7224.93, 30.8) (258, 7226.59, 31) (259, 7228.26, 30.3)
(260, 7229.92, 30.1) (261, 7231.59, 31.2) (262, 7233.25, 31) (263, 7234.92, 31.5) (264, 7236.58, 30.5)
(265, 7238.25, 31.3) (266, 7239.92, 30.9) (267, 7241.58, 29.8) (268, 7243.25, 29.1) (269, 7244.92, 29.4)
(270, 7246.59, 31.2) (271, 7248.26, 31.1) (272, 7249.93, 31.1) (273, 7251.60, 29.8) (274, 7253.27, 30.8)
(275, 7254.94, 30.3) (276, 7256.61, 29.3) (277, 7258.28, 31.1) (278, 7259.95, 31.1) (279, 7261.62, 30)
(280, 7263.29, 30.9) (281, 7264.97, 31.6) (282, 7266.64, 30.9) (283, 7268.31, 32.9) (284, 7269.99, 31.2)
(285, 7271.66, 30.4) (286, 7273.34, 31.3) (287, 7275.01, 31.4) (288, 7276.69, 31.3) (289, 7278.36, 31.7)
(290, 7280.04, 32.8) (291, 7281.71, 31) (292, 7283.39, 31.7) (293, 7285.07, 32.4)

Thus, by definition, 1.2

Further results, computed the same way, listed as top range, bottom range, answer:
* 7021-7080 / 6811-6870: 1.30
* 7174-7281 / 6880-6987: 1.18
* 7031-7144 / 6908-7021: 1.05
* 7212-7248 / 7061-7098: 1.08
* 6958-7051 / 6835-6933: 1.22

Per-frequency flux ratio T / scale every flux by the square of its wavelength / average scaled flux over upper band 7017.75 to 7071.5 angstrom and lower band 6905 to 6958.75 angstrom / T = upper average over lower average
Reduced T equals 1.13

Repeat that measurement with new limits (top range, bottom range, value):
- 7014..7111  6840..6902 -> 1.27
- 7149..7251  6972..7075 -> 1.03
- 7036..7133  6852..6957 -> 1.17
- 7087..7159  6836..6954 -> 1.14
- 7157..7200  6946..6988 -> 1.05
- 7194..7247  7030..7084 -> 1.01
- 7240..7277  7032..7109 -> 1.09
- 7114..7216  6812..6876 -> 1.24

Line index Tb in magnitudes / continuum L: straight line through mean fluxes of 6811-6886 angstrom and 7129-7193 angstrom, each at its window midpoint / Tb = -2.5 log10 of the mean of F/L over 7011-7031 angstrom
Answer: -0.12 mag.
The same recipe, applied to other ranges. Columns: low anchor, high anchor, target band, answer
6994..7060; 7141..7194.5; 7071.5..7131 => 0.02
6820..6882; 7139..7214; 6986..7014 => -0.11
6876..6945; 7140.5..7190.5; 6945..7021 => -0.09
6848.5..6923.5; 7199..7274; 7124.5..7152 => 0.08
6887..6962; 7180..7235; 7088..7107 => 0.02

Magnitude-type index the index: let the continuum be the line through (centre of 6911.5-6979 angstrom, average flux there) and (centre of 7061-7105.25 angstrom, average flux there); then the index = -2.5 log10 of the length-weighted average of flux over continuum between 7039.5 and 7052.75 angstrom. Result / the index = -0.11 mag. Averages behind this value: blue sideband 28.3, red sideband 29.1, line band 32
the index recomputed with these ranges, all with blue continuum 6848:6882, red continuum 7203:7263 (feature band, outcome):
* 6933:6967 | -0.12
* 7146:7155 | 0.08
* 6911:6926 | -0.01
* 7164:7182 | 0.01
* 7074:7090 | -0.06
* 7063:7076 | -0.09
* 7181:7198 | 0.00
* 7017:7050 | -0.14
